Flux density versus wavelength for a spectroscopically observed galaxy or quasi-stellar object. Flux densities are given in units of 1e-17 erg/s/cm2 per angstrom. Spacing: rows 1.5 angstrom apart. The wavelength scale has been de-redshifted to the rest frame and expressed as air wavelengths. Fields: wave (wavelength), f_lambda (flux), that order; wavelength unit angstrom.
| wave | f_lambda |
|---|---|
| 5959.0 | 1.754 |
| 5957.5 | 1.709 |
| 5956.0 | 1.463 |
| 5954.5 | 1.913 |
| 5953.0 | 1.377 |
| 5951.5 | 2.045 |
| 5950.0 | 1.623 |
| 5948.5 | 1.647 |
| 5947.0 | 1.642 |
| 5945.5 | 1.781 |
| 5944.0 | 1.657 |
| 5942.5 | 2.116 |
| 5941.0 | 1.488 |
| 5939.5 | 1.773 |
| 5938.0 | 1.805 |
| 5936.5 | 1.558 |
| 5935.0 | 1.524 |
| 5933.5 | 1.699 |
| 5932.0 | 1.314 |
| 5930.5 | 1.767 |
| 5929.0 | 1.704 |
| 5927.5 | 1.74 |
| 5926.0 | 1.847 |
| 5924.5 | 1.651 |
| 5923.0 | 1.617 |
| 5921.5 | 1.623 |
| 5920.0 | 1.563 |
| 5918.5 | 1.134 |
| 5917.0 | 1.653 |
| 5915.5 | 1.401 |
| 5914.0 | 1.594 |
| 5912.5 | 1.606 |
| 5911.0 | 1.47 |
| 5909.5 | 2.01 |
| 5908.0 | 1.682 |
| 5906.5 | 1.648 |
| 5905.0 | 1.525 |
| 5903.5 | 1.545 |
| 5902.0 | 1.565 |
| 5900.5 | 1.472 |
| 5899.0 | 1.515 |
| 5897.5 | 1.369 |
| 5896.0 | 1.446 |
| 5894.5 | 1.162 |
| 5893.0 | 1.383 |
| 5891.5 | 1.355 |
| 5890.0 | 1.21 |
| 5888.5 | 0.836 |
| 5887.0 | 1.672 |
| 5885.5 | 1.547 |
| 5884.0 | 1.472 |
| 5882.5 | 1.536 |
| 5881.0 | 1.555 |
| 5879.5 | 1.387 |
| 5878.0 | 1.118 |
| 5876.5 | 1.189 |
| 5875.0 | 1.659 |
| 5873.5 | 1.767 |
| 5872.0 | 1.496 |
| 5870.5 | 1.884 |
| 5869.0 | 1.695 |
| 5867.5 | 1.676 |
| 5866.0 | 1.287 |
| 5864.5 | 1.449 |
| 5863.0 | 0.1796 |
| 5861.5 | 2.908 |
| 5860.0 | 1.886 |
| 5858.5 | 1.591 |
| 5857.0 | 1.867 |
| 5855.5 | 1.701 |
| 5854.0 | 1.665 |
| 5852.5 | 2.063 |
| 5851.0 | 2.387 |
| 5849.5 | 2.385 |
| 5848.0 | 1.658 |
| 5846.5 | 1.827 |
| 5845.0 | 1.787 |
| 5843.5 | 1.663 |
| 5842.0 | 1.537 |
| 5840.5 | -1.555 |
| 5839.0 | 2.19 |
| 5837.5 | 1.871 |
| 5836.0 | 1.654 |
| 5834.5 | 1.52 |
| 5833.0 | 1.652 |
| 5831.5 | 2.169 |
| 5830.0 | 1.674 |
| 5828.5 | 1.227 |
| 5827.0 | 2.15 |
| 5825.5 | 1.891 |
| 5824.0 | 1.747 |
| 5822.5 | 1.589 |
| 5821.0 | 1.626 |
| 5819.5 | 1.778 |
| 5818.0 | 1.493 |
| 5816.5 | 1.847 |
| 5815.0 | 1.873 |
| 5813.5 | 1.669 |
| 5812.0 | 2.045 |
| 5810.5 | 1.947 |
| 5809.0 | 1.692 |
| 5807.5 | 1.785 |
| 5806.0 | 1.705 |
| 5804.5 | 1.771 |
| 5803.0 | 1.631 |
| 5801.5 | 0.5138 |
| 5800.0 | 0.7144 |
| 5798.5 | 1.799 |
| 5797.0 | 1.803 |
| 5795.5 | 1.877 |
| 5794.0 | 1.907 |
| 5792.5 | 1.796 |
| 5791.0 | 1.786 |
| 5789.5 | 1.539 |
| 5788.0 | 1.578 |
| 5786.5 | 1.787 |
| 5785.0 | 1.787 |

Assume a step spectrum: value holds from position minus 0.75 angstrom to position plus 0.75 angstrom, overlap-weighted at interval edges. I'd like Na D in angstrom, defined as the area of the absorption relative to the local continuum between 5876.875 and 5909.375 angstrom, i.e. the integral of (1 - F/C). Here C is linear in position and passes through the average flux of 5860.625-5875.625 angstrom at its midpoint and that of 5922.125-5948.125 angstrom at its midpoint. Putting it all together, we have 3.9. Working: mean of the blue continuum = 1.6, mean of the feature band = 1.44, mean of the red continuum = 1.69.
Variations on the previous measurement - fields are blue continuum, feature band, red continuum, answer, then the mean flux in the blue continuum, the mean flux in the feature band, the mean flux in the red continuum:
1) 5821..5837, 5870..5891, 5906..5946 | 3.0 angstrom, 1.72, 1.45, 1.64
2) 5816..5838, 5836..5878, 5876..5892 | -2.4 angstrom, 1.72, 1.61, 1.35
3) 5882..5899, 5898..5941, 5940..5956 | -1.7 angstrom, 1.37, 1.6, 1.72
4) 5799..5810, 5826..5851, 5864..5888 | -2.5 angstrom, 1.42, 1.62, 1.52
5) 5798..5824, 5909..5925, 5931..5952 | 1.0 angstrom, 1.62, 1.57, 1.69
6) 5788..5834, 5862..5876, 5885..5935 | 1.0 angstrom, 1.69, 1.48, 1.52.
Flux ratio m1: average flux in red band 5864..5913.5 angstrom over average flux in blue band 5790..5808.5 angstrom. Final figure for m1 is 0.94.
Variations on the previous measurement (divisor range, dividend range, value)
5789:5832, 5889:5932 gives 0.91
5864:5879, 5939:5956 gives 1.13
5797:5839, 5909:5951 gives 0.98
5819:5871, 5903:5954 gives 0.99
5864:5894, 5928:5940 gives 1.13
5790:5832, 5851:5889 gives 0.94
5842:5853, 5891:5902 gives 0.72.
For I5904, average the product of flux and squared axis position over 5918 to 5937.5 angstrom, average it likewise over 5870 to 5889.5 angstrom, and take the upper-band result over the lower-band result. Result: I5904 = 1.12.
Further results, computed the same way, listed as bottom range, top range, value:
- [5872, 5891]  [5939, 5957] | 1.24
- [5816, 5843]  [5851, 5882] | 1.05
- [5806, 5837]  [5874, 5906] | 0.82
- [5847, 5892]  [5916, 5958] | 1.06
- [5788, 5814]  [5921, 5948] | 1.07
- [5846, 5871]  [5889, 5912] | 0.85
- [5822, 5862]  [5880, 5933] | 0.90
